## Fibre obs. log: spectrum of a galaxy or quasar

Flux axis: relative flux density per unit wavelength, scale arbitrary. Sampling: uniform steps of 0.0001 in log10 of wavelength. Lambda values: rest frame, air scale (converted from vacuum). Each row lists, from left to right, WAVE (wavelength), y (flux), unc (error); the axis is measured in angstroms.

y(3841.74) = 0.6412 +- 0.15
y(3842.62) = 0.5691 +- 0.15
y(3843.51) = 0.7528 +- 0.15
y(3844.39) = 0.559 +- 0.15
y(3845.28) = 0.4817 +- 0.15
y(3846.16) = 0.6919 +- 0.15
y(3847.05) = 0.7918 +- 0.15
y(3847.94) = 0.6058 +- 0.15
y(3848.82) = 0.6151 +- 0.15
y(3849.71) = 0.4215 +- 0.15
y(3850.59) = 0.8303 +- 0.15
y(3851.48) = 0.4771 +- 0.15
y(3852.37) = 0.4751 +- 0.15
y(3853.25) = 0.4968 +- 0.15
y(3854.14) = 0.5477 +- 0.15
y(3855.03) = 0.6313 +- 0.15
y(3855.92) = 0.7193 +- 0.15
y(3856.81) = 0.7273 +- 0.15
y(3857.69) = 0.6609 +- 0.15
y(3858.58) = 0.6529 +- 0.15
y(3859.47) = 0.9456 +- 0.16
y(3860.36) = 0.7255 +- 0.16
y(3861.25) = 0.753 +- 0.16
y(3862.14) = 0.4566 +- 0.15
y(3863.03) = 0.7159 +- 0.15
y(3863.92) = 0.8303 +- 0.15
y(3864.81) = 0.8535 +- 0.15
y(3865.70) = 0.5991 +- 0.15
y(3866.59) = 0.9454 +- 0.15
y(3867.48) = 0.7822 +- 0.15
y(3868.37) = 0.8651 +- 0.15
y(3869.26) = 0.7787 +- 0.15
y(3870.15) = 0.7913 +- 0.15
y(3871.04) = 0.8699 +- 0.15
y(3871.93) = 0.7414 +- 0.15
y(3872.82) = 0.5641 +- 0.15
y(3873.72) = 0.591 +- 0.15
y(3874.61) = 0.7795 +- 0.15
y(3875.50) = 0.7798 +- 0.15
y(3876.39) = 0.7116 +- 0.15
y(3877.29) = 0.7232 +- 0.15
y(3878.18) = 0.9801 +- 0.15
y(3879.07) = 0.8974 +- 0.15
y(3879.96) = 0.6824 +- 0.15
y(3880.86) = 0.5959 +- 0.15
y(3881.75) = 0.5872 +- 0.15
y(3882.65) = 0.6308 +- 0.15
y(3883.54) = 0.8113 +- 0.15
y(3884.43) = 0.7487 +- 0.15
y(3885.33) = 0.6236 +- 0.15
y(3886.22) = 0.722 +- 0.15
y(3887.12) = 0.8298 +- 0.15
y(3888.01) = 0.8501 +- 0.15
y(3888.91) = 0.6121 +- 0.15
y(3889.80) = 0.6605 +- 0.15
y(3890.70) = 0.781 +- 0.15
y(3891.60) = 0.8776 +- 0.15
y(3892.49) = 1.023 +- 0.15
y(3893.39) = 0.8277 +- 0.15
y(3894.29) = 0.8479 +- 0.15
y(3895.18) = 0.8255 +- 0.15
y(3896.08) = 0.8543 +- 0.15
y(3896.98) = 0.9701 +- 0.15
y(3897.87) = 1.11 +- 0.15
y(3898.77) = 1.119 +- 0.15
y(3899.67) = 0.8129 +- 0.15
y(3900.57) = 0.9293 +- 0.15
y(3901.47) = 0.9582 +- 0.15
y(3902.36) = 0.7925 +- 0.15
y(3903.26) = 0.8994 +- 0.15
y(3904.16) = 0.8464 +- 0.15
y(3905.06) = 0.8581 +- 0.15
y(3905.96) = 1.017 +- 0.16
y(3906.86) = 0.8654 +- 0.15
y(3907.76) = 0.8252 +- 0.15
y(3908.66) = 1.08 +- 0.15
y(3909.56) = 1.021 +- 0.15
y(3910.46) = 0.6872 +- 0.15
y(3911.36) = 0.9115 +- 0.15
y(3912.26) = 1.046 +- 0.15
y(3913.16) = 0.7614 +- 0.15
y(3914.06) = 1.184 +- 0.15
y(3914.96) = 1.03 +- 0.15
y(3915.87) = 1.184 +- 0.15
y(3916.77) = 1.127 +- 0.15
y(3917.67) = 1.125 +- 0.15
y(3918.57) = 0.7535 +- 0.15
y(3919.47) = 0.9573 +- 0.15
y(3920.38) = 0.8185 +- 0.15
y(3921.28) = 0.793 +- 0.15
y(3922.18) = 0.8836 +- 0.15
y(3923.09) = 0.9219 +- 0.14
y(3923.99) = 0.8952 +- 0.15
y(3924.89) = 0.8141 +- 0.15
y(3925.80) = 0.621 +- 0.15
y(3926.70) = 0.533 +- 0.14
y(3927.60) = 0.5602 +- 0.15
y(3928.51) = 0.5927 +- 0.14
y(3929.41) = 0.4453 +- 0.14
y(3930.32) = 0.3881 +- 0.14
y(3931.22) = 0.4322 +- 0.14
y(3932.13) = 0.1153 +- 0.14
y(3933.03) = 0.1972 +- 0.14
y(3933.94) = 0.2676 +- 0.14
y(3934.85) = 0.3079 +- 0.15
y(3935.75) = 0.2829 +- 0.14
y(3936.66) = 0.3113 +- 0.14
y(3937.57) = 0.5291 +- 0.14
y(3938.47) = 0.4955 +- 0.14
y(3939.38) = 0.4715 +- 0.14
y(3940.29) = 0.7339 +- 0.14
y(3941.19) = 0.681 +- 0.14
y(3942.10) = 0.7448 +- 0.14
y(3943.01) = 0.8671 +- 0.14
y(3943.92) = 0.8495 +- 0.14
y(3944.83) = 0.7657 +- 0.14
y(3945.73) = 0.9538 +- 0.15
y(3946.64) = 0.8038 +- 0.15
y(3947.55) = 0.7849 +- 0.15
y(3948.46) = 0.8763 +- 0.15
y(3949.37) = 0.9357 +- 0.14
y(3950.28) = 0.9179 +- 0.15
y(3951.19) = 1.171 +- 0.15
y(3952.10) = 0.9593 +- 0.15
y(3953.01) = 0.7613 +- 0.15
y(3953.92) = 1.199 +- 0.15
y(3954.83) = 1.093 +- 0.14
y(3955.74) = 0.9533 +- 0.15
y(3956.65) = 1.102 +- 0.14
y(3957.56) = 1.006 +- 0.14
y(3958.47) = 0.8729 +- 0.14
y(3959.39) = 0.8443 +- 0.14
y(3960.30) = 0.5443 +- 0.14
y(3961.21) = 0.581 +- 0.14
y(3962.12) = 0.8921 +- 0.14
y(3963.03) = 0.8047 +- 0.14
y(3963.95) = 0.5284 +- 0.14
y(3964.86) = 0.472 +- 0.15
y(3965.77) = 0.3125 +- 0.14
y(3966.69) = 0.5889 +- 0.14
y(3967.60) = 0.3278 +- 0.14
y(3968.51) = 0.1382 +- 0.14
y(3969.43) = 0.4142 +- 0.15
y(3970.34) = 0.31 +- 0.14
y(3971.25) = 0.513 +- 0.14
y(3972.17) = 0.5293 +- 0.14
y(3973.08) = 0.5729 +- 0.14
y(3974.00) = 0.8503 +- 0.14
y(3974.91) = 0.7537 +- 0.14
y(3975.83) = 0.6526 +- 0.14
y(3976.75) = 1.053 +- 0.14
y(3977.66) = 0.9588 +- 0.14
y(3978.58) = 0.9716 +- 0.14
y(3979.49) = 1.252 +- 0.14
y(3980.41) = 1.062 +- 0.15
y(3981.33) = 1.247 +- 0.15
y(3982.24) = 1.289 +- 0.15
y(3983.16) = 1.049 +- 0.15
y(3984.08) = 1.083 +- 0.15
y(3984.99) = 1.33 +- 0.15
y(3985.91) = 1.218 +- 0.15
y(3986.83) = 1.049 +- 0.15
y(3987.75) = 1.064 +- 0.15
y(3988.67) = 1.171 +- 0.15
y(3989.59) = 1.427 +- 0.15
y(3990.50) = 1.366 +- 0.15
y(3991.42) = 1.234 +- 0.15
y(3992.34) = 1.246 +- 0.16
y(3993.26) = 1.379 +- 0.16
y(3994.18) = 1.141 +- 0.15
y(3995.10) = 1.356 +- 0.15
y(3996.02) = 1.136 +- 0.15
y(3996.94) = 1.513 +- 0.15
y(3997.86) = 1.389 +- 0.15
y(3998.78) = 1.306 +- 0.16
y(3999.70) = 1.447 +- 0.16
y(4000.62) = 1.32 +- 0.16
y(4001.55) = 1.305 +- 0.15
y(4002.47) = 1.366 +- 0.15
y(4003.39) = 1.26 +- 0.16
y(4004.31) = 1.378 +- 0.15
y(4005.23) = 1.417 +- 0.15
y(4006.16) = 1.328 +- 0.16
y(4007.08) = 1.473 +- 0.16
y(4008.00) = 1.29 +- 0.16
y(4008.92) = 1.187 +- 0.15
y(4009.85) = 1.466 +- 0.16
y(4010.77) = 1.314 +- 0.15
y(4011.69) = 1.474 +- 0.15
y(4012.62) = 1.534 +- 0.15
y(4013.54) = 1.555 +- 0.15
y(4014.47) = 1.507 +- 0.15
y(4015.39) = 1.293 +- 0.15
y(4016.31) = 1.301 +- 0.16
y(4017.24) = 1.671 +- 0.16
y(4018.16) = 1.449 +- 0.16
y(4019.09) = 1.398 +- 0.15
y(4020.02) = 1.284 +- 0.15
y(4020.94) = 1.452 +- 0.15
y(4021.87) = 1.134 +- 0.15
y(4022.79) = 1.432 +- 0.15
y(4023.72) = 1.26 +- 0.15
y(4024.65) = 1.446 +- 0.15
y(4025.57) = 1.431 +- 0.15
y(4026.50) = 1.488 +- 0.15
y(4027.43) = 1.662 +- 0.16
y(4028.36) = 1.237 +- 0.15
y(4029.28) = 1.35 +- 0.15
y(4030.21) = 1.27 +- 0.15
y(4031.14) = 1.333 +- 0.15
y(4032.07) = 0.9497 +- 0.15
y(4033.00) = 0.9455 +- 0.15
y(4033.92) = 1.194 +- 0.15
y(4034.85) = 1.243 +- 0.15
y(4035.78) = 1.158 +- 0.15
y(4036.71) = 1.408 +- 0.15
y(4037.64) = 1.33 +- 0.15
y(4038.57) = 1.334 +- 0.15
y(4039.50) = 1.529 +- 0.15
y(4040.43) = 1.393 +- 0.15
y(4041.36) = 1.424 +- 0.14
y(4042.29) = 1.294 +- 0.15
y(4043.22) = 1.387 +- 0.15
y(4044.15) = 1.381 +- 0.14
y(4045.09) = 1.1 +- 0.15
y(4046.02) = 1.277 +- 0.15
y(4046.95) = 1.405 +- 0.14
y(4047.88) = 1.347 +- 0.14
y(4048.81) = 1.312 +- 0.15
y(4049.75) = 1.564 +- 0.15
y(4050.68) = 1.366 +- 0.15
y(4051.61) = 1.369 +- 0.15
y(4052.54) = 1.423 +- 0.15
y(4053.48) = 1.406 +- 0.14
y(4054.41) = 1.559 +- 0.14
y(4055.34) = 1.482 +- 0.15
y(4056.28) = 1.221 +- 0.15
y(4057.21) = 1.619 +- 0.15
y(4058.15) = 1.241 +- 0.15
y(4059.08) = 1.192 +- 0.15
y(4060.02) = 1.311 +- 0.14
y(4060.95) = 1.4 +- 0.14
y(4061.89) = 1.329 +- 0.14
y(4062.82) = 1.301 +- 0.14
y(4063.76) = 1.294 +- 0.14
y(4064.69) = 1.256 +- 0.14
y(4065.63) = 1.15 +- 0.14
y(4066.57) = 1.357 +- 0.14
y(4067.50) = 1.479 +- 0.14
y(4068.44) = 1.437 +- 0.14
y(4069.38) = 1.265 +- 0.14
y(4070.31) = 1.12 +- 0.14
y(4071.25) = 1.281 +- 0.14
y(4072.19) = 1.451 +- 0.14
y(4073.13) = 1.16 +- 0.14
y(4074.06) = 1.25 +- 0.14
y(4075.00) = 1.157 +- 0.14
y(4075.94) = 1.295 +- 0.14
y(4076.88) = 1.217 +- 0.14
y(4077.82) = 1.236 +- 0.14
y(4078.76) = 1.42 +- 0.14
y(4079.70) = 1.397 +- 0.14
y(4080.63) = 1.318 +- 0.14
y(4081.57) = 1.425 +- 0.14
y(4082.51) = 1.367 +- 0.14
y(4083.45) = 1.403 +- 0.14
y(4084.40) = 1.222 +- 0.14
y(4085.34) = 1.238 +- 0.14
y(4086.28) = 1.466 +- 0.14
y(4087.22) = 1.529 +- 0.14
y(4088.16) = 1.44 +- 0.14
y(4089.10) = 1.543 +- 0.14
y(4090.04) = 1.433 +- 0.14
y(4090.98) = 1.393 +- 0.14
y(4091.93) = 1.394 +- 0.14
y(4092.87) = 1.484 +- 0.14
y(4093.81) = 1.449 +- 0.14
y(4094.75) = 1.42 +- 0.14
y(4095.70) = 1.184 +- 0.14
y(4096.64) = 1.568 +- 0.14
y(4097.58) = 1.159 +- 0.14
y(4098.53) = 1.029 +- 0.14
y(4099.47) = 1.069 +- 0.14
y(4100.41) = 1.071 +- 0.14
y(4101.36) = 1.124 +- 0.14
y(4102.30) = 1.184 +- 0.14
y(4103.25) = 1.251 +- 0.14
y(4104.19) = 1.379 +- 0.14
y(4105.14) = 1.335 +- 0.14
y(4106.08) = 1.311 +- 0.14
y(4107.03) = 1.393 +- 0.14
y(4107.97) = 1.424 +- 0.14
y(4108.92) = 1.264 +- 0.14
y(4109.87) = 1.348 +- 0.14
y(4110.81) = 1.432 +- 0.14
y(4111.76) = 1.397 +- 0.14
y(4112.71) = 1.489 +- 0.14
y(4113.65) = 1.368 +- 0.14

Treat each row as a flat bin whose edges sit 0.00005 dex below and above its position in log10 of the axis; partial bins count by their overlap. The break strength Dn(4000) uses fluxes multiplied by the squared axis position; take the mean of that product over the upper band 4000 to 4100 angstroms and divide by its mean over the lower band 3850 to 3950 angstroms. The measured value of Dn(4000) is 1.92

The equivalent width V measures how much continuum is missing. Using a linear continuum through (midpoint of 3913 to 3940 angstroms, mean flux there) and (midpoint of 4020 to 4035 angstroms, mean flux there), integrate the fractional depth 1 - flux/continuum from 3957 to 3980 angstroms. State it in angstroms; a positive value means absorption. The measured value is 6.3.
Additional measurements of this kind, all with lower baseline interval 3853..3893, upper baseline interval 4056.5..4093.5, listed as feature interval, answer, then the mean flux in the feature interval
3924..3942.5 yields 8.7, 0.486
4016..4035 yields -2.2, 1.33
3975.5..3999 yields -2.4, 1.19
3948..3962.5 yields 0.9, 0.919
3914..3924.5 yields -1.1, 0.964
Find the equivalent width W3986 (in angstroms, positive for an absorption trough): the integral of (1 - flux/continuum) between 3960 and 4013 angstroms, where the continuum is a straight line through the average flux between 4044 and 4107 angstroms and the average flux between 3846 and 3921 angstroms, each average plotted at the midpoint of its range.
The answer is 2.3 angstroms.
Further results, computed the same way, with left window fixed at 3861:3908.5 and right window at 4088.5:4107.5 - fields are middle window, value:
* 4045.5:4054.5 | -1.50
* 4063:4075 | -0.45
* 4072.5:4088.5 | -0.73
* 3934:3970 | 9.47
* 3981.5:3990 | -1.18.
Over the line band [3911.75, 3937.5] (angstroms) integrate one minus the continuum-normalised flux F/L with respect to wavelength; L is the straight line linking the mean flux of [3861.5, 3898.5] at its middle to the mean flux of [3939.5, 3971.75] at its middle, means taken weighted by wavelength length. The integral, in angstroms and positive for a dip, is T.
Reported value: 2.4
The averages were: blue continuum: 0.776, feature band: 0.688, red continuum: 0.748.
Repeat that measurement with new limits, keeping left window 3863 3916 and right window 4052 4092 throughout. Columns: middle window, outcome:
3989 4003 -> -2.4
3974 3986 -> 0.3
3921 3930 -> 2.3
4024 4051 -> -1.7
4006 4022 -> -3.0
